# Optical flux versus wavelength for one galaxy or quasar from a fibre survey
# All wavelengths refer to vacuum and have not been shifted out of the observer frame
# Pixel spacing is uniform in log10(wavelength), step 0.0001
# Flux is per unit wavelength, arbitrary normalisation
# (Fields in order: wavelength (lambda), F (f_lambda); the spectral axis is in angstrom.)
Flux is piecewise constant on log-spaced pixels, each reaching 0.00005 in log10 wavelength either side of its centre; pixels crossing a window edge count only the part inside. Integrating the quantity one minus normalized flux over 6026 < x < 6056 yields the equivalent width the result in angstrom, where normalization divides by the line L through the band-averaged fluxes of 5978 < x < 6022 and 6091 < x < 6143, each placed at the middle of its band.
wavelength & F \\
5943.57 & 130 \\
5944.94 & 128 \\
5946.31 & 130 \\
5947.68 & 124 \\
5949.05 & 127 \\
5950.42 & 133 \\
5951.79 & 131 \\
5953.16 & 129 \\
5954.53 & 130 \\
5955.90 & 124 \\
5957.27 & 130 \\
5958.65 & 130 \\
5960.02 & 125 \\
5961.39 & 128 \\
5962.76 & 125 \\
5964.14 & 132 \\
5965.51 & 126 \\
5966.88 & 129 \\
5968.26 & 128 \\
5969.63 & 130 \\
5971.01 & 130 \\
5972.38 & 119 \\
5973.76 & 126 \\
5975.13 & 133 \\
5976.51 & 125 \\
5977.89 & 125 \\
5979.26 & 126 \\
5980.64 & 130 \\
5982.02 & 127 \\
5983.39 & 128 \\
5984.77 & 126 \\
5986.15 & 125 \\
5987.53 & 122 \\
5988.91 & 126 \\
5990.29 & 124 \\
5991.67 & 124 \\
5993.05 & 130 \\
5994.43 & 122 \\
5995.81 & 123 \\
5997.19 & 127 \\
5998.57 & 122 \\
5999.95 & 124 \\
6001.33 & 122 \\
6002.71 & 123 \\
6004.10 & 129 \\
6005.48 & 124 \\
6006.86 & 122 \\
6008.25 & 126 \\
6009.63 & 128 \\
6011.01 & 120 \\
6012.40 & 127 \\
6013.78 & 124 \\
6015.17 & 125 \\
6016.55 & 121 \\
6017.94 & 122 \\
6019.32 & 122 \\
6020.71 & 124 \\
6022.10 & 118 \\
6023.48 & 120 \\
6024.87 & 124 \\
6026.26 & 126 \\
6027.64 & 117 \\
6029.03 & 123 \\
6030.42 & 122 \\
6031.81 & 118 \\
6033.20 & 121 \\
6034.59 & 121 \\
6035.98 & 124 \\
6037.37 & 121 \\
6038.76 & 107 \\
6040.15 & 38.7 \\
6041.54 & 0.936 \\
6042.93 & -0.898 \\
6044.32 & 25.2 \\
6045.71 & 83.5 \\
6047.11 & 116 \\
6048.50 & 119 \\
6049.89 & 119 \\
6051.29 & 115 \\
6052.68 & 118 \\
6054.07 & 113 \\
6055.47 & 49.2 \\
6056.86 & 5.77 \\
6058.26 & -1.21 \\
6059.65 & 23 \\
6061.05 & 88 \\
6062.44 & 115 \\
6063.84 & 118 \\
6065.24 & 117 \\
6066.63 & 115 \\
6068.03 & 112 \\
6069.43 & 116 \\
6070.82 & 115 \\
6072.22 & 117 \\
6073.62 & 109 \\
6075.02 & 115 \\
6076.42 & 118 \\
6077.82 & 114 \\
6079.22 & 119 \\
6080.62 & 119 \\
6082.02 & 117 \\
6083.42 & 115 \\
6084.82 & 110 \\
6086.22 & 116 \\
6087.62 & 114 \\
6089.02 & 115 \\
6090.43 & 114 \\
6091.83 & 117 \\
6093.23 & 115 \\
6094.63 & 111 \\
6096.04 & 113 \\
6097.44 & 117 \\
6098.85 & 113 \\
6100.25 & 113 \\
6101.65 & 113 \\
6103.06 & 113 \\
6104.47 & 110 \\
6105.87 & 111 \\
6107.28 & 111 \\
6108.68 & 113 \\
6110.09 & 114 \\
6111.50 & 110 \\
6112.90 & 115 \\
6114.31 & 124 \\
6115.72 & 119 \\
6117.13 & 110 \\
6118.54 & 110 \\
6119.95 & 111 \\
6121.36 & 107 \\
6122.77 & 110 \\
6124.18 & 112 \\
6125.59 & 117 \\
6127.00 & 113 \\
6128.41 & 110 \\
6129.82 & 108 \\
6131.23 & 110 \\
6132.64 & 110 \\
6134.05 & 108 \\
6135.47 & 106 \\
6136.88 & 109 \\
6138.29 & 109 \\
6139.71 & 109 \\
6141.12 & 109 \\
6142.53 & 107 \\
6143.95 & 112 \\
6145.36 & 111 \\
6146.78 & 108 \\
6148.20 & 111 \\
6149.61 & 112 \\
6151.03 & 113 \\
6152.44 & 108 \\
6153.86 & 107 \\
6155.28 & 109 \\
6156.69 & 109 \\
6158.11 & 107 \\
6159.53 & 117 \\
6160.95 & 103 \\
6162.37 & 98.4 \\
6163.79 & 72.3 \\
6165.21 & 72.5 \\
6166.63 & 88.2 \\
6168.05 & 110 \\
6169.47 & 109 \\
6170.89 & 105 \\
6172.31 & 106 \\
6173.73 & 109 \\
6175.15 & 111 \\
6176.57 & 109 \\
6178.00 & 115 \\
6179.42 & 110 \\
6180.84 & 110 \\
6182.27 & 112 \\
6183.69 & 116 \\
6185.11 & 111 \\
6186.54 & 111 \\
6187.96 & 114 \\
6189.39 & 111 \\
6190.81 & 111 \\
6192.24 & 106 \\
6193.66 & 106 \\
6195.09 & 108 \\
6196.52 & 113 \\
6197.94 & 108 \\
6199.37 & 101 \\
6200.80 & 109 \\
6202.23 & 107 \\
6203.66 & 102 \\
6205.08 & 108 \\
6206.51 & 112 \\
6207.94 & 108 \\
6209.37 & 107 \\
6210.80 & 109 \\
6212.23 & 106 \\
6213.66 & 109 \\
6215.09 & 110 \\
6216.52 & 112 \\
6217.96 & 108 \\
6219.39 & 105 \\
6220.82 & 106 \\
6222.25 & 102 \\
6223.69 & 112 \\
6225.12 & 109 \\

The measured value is 6.3 angstrom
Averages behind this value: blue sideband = 125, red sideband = 112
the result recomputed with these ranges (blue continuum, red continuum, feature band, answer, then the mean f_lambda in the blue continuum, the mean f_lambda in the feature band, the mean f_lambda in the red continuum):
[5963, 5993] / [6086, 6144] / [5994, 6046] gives 5.2 angstrom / 127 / 110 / 112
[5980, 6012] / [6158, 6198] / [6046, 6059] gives 3.9 angstrom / 125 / 83.5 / 106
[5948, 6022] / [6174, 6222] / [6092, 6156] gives 2.0 angstrom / 126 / 111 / 109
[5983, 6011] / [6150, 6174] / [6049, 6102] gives 4.5 angstrom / 125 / 104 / 103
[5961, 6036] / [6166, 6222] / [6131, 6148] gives 0.6 angstrom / 125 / 109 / 108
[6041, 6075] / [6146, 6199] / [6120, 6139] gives -2.2 angstrom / 84.7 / 110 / 107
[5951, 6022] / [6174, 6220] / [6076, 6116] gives 0.9 angstrom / 126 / 115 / 109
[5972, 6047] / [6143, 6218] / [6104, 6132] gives -0.6 angstrom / 115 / 112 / 107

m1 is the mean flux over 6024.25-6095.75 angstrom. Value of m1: 100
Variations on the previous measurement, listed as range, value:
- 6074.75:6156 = 112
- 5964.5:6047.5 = 116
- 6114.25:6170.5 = 107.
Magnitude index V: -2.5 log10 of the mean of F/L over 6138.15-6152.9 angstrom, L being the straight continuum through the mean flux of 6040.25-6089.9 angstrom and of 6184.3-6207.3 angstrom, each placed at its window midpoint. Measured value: -0.07 mag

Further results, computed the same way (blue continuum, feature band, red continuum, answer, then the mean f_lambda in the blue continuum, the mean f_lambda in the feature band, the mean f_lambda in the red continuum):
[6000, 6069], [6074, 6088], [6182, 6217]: -0.11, 102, 116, 109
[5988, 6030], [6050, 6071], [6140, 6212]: 0.32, 124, 88.1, 107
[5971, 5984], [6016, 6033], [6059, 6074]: -0.06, 127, 121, 104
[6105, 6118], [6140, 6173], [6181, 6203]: 0.07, 114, 105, 110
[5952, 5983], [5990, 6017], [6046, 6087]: -0.06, 128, 124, 101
